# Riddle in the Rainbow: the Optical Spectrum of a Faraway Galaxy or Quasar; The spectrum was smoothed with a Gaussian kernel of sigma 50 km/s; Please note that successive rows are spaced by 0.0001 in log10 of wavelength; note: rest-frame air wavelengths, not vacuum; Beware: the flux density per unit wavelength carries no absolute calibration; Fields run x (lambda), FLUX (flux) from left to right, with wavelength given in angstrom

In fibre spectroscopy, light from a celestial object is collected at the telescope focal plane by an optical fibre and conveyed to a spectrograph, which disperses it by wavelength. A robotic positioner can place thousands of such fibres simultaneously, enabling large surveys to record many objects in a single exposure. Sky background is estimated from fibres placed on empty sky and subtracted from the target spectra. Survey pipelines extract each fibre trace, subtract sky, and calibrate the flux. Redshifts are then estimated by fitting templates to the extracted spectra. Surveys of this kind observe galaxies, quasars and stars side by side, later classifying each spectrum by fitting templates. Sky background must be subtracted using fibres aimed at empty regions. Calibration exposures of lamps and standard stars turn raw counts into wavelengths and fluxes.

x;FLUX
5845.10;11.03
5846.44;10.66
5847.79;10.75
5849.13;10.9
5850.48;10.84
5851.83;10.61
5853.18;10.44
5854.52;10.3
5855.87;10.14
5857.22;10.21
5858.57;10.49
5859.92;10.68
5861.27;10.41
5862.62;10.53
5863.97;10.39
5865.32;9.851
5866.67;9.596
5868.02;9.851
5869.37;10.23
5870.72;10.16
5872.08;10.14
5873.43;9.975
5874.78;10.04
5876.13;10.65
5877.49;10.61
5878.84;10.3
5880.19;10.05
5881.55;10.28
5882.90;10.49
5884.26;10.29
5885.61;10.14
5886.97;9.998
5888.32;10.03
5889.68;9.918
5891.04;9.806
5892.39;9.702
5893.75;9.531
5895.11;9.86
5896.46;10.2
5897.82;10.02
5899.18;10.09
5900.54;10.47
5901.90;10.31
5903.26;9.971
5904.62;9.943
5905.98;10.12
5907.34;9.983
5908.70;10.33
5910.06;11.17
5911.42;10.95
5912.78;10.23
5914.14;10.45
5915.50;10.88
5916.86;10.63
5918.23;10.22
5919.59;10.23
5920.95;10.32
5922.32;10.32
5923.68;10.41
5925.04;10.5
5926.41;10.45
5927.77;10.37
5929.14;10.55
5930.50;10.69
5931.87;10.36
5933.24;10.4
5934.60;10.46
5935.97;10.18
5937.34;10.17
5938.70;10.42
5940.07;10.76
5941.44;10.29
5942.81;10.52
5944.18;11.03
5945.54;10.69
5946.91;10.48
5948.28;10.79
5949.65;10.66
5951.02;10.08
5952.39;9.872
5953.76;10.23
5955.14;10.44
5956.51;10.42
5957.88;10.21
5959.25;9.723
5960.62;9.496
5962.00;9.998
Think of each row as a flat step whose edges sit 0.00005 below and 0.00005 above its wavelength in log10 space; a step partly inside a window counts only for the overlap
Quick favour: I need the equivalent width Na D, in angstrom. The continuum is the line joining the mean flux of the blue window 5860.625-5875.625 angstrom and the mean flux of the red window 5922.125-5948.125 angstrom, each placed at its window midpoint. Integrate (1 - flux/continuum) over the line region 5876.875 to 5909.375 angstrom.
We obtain 0.49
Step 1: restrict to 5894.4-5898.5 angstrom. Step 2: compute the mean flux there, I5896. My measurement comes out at 10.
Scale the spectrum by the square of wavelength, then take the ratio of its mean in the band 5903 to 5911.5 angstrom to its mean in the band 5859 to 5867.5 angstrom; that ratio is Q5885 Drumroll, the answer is 1.0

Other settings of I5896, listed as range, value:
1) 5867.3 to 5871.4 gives 10.1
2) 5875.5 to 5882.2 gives 10.4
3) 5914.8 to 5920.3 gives 10.5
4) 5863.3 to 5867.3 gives 9.95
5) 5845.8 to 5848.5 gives 10.7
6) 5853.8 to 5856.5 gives 10.2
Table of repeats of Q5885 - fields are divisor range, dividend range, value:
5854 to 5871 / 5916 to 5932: 1.04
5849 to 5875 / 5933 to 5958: 1.04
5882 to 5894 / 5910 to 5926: 1.06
